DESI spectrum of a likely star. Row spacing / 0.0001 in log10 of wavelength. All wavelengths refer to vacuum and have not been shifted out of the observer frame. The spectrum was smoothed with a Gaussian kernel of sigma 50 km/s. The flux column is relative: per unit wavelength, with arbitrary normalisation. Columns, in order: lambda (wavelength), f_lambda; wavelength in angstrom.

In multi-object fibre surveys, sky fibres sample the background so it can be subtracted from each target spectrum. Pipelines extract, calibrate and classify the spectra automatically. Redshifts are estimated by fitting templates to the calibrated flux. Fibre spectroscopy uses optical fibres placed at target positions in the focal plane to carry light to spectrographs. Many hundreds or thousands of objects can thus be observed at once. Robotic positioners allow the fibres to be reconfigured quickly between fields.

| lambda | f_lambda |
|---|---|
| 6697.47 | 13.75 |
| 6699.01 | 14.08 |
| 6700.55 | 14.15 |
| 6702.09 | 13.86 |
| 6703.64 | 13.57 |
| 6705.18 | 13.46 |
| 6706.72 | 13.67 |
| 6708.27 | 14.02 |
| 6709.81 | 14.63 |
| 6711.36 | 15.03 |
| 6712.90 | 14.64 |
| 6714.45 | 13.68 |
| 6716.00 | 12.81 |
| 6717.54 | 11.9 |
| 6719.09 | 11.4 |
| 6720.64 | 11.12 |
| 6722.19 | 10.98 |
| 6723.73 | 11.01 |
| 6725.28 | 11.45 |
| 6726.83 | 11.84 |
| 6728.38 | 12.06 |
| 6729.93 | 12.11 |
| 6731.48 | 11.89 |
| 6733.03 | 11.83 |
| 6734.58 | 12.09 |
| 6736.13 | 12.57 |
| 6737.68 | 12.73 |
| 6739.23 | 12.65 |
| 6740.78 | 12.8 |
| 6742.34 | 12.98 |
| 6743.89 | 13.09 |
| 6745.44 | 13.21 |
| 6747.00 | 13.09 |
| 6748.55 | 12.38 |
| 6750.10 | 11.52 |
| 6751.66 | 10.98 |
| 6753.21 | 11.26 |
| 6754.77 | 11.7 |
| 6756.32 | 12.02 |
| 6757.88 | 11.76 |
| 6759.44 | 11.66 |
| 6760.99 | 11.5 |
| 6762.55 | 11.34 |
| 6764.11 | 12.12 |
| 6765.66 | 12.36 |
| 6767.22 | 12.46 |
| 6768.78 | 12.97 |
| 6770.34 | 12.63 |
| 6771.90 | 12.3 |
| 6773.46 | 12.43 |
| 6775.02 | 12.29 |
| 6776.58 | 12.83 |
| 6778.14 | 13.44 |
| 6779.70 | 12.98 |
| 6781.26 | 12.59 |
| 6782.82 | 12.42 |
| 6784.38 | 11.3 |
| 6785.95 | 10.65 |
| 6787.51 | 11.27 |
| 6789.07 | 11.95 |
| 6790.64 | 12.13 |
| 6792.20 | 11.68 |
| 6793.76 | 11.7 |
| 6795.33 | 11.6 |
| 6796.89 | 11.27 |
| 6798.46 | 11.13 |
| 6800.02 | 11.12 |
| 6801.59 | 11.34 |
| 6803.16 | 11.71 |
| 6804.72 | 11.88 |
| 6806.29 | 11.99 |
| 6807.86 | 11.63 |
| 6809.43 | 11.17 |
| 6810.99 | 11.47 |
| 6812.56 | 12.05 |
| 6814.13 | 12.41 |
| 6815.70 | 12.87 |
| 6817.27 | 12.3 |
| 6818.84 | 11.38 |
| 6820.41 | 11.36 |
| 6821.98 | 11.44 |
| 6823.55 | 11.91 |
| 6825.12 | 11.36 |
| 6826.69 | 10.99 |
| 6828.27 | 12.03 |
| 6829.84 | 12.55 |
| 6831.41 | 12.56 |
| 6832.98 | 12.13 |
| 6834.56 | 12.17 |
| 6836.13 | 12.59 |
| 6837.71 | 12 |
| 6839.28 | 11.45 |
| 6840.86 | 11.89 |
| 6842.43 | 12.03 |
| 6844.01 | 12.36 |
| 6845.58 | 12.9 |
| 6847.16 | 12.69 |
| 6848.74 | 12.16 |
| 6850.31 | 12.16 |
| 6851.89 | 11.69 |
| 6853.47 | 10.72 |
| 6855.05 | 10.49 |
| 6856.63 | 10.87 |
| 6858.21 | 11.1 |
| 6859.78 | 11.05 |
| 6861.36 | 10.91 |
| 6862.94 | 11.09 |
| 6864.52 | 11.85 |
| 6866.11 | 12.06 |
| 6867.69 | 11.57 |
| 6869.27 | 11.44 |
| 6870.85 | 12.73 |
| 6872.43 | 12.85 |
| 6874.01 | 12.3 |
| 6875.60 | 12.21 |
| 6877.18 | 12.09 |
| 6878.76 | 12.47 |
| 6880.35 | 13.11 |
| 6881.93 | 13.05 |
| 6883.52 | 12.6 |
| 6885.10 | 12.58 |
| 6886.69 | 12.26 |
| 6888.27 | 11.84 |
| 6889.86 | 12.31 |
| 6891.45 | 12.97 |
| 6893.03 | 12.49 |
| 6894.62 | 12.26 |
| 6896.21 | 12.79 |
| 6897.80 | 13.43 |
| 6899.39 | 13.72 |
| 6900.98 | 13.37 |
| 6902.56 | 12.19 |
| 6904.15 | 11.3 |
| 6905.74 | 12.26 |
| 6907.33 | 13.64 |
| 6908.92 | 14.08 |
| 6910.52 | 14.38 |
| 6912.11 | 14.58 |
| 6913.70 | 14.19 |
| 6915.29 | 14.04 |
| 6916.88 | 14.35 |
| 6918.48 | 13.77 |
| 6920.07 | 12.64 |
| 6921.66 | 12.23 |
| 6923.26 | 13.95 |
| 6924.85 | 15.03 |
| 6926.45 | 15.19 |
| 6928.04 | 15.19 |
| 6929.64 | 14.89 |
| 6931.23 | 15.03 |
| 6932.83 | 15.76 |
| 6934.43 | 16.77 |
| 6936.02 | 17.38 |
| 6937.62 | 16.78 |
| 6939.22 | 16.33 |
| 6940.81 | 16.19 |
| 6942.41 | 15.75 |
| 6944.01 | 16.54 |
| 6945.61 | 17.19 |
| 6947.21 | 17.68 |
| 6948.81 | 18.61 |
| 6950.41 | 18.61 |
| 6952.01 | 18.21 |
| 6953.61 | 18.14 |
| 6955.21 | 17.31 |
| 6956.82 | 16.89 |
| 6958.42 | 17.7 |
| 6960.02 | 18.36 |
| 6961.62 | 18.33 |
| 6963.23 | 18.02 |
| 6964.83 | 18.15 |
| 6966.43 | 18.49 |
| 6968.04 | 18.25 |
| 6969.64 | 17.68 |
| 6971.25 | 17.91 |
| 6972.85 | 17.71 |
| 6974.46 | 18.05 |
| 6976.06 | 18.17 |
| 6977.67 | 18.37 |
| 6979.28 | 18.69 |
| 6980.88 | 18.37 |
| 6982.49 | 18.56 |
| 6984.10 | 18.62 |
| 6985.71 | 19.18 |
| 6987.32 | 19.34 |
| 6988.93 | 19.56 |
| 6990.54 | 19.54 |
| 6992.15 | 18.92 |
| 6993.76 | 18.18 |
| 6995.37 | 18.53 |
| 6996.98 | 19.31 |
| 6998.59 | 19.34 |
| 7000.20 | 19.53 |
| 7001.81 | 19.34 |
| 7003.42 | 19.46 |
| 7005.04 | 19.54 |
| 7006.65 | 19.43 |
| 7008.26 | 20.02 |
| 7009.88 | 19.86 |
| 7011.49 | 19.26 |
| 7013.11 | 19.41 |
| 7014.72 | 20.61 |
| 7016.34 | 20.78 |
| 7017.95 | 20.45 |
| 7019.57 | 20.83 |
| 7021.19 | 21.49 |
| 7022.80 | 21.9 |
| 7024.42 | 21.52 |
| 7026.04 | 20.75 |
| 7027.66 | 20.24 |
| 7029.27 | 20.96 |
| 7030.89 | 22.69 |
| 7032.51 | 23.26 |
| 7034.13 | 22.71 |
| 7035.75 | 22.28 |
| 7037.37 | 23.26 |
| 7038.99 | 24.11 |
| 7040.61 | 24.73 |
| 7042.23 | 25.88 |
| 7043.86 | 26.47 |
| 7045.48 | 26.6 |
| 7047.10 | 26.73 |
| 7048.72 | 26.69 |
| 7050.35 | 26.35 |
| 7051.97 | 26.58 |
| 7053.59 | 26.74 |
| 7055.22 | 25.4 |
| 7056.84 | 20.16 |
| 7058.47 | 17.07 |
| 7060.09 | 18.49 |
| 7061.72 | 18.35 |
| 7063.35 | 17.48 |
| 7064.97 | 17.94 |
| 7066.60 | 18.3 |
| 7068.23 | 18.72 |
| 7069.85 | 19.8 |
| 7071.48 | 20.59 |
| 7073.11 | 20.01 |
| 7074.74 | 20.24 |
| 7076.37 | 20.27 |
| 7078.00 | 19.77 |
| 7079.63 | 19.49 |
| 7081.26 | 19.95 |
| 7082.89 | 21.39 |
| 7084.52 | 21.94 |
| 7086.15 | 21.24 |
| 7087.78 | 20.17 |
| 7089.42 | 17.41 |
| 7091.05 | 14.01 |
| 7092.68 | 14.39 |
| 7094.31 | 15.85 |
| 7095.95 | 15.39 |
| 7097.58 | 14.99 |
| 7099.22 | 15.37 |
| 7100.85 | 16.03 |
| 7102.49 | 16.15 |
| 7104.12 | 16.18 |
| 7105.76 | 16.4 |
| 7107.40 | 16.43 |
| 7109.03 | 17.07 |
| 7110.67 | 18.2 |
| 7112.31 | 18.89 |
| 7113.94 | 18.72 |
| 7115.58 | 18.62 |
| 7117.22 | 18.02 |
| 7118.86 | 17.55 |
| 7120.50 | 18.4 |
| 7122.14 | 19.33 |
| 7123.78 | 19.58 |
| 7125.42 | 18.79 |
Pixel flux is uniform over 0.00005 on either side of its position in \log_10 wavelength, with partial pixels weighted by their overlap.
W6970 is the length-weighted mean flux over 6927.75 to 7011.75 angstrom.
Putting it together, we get 18.1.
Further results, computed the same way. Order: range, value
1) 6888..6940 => 14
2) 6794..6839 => 11.8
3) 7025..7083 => 22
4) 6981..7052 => 21.3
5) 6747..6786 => 12.1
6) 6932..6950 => 16.9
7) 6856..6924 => 12.6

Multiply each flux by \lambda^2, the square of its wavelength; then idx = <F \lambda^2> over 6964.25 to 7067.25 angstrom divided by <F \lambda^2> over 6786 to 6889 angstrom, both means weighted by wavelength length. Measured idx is 1.84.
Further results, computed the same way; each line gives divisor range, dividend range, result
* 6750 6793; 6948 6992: 1.62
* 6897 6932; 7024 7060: 1.78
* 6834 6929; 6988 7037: 1.68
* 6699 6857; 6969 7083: 1.83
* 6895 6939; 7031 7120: 1.48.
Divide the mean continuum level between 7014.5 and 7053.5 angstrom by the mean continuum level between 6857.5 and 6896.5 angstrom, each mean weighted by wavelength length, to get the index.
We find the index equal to 1.9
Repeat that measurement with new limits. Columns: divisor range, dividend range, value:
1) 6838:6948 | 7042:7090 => 1.62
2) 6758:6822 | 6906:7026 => 1.48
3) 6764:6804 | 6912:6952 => 1.30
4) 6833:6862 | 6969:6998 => 1.58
